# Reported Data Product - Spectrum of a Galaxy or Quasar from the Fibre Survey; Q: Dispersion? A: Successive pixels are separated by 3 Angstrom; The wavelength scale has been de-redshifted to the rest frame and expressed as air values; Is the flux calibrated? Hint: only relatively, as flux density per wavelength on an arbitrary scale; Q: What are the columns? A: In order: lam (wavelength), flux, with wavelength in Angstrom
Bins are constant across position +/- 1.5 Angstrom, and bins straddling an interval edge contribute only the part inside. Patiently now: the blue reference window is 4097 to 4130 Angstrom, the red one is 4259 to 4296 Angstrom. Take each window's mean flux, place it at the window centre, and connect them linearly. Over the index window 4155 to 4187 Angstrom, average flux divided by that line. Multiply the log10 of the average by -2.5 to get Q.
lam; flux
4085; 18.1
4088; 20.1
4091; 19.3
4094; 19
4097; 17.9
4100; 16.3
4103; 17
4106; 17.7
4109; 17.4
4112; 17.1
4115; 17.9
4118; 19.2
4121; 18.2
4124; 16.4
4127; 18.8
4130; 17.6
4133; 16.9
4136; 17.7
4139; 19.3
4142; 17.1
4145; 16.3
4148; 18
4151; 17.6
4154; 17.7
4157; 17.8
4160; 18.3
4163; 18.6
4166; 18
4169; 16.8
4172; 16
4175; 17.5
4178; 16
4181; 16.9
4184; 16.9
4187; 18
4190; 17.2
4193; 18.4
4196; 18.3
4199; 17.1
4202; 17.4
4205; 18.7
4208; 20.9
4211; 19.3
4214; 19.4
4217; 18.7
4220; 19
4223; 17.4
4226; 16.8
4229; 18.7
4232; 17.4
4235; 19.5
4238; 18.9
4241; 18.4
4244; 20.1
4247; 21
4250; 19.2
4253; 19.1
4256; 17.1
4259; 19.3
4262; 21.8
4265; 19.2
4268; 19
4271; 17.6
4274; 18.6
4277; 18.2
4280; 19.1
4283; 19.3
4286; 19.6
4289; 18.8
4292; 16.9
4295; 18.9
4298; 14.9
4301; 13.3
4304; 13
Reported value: 0.046 mag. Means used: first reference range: 17.6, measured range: 17.3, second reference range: 18.9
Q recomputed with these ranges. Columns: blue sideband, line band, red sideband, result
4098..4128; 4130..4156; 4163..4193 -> -0.01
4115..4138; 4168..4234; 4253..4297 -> 0.03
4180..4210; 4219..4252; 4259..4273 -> 0.00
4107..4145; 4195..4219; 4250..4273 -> -0.01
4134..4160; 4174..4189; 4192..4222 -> 0.08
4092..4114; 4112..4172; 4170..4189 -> -0.03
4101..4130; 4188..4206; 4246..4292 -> 0.03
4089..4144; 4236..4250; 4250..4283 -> -0.04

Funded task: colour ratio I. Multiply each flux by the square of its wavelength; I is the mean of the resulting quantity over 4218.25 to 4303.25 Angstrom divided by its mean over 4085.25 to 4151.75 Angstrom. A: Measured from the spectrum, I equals 1.10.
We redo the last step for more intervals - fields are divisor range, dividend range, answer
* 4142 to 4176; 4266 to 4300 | 1.10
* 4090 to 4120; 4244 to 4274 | 1.16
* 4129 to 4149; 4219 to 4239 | 1.08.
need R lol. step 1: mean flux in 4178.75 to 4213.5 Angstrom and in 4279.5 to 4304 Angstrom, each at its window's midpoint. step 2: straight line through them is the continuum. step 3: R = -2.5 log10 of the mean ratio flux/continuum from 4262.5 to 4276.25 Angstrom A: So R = -0.08 mag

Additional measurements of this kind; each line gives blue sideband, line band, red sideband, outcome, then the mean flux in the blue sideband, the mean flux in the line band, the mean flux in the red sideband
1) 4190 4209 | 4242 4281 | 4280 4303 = -0.09 mag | 18.3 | 19.2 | 17.4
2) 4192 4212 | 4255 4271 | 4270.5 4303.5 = -0.08 mag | 18.6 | 19.2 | 17.6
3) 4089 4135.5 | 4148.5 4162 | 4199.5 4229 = 0.01 mag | 17.8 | 17.9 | 18.6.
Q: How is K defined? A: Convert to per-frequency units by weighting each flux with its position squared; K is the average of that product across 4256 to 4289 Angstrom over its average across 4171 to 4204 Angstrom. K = 1.15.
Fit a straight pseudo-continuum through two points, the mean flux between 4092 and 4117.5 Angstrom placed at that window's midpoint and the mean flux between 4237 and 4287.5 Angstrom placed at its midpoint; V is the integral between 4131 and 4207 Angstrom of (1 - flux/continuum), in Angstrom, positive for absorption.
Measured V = 2.9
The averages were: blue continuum 17.6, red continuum 19.1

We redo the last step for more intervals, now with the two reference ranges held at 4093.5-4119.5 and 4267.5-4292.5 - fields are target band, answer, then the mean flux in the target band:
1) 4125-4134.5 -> 0.06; 17.7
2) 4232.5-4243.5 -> -0.31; 18.9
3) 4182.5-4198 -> 0.33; 17.7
